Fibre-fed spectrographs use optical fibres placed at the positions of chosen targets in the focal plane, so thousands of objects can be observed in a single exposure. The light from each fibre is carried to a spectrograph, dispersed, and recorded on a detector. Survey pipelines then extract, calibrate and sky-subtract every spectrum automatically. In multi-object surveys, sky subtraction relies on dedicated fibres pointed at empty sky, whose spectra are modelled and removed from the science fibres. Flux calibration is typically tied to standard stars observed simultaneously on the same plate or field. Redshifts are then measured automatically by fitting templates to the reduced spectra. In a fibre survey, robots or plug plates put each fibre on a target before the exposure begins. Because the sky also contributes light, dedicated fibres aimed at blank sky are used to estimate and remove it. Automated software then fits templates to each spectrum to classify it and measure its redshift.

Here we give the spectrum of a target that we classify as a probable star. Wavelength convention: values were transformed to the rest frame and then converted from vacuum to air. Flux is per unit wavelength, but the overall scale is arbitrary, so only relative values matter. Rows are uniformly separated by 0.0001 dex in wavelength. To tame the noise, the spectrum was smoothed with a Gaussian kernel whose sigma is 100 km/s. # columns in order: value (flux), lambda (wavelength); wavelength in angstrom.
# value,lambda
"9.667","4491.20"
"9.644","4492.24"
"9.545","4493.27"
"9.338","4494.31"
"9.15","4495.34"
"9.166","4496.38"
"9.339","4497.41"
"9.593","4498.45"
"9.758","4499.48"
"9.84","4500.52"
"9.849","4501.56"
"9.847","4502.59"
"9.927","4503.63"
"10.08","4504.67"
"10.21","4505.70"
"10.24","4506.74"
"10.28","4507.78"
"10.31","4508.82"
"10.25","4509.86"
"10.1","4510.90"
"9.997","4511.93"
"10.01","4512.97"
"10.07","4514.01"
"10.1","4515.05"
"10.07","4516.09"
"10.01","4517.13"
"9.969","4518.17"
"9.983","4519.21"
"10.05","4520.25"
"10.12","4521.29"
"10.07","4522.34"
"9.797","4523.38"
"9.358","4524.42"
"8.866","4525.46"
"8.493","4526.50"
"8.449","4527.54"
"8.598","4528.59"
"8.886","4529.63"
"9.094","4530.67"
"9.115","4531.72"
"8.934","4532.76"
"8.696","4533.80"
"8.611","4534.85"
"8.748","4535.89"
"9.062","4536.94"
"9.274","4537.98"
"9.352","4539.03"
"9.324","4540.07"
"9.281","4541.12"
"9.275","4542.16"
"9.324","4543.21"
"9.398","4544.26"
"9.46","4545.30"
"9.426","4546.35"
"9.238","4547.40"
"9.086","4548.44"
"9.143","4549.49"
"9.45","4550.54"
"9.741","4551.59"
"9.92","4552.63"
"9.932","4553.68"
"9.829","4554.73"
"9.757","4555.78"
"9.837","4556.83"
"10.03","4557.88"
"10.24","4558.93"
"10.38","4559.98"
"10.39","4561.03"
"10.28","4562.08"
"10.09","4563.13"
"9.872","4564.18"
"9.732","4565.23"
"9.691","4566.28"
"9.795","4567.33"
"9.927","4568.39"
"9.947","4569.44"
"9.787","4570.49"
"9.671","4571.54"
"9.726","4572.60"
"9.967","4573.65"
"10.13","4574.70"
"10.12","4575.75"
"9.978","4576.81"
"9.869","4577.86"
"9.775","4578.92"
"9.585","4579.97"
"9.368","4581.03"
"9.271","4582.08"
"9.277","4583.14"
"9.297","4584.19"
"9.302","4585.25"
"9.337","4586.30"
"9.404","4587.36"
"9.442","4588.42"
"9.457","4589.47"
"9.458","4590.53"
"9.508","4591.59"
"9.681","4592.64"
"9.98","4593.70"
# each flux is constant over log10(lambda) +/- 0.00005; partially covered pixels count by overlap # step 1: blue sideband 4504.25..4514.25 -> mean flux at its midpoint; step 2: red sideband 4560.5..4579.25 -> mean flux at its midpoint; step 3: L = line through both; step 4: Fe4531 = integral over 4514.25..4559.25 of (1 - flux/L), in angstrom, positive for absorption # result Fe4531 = 2.8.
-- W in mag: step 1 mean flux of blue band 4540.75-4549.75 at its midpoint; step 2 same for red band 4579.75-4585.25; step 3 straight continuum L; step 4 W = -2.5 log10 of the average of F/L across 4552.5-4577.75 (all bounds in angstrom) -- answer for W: -0.07 mag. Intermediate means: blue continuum 9.3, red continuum 9.33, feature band 9.96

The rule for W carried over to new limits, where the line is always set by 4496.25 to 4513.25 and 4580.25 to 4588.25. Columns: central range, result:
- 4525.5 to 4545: 0.08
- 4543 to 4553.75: 0.02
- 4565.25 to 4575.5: -0.05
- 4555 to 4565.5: -0.06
